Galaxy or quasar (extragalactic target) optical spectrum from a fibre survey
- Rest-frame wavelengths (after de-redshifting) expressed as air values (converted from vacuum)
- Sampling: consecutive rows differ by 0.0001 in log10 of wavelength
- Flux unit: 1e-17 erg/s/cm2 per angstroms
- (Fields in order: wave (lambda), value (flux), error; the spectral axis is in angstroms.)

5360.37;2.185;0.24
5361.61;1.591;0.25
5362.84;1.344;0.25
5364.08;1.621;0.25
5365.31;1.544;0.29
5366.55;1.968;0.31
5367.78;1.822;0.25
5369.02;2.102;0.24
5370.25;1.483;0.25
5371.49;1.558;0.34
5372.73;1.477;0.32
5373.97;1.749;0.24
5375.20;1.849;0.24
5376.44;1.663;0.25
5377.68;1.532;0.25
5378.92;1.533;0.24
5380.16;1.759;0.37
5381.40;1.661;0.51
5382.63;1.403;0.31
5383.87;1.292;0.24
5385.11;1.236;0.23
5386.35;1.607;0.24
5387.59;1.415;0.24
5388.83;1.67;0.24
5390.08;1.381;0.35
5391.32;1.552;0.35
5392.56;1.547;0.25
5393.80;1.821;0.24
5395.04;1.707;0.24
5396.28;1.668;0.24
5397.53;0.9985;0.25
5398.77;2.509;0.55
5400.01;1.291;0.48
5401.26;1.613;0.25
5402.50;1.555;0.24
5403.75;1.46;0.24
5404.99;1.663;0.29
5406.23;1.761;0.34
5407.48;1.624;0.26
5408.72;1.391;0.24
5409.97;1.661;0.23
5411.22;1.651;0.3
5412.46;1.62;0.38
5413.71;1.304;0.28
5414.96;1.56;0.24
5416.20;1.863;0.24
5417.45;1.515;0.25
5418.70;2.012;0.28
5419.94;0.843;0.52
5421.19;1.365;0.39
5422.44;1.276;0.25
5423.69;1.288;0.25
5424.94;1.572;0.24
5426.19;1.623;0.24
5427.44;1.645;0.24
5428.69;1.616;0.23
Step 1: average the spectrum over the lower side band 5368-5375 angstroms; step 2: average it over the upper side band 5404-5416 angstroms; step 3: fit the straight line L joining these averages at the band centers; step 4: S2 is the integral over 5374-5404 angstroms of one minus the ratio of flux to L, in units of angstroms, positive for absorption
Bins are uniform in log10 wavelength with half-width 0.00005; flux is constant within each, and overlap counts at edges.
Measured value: 1.3 angstroms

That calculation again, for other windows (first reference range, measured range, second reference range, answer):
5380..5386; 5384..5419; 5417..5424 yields -4.12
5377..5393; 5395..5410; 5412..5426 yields -1.11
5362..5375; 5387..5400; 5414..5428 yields -0.18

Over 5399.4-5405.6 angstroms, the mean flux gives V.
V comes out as 1.52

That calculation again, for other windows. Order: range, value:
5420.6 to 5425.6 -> 1.38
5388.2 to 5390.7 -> 1.52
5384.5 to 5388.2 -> 1.42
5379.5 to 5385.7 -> 1.47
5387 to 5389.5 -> 1.54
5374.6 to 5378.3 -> 1.68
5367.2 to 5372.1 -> 1.74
